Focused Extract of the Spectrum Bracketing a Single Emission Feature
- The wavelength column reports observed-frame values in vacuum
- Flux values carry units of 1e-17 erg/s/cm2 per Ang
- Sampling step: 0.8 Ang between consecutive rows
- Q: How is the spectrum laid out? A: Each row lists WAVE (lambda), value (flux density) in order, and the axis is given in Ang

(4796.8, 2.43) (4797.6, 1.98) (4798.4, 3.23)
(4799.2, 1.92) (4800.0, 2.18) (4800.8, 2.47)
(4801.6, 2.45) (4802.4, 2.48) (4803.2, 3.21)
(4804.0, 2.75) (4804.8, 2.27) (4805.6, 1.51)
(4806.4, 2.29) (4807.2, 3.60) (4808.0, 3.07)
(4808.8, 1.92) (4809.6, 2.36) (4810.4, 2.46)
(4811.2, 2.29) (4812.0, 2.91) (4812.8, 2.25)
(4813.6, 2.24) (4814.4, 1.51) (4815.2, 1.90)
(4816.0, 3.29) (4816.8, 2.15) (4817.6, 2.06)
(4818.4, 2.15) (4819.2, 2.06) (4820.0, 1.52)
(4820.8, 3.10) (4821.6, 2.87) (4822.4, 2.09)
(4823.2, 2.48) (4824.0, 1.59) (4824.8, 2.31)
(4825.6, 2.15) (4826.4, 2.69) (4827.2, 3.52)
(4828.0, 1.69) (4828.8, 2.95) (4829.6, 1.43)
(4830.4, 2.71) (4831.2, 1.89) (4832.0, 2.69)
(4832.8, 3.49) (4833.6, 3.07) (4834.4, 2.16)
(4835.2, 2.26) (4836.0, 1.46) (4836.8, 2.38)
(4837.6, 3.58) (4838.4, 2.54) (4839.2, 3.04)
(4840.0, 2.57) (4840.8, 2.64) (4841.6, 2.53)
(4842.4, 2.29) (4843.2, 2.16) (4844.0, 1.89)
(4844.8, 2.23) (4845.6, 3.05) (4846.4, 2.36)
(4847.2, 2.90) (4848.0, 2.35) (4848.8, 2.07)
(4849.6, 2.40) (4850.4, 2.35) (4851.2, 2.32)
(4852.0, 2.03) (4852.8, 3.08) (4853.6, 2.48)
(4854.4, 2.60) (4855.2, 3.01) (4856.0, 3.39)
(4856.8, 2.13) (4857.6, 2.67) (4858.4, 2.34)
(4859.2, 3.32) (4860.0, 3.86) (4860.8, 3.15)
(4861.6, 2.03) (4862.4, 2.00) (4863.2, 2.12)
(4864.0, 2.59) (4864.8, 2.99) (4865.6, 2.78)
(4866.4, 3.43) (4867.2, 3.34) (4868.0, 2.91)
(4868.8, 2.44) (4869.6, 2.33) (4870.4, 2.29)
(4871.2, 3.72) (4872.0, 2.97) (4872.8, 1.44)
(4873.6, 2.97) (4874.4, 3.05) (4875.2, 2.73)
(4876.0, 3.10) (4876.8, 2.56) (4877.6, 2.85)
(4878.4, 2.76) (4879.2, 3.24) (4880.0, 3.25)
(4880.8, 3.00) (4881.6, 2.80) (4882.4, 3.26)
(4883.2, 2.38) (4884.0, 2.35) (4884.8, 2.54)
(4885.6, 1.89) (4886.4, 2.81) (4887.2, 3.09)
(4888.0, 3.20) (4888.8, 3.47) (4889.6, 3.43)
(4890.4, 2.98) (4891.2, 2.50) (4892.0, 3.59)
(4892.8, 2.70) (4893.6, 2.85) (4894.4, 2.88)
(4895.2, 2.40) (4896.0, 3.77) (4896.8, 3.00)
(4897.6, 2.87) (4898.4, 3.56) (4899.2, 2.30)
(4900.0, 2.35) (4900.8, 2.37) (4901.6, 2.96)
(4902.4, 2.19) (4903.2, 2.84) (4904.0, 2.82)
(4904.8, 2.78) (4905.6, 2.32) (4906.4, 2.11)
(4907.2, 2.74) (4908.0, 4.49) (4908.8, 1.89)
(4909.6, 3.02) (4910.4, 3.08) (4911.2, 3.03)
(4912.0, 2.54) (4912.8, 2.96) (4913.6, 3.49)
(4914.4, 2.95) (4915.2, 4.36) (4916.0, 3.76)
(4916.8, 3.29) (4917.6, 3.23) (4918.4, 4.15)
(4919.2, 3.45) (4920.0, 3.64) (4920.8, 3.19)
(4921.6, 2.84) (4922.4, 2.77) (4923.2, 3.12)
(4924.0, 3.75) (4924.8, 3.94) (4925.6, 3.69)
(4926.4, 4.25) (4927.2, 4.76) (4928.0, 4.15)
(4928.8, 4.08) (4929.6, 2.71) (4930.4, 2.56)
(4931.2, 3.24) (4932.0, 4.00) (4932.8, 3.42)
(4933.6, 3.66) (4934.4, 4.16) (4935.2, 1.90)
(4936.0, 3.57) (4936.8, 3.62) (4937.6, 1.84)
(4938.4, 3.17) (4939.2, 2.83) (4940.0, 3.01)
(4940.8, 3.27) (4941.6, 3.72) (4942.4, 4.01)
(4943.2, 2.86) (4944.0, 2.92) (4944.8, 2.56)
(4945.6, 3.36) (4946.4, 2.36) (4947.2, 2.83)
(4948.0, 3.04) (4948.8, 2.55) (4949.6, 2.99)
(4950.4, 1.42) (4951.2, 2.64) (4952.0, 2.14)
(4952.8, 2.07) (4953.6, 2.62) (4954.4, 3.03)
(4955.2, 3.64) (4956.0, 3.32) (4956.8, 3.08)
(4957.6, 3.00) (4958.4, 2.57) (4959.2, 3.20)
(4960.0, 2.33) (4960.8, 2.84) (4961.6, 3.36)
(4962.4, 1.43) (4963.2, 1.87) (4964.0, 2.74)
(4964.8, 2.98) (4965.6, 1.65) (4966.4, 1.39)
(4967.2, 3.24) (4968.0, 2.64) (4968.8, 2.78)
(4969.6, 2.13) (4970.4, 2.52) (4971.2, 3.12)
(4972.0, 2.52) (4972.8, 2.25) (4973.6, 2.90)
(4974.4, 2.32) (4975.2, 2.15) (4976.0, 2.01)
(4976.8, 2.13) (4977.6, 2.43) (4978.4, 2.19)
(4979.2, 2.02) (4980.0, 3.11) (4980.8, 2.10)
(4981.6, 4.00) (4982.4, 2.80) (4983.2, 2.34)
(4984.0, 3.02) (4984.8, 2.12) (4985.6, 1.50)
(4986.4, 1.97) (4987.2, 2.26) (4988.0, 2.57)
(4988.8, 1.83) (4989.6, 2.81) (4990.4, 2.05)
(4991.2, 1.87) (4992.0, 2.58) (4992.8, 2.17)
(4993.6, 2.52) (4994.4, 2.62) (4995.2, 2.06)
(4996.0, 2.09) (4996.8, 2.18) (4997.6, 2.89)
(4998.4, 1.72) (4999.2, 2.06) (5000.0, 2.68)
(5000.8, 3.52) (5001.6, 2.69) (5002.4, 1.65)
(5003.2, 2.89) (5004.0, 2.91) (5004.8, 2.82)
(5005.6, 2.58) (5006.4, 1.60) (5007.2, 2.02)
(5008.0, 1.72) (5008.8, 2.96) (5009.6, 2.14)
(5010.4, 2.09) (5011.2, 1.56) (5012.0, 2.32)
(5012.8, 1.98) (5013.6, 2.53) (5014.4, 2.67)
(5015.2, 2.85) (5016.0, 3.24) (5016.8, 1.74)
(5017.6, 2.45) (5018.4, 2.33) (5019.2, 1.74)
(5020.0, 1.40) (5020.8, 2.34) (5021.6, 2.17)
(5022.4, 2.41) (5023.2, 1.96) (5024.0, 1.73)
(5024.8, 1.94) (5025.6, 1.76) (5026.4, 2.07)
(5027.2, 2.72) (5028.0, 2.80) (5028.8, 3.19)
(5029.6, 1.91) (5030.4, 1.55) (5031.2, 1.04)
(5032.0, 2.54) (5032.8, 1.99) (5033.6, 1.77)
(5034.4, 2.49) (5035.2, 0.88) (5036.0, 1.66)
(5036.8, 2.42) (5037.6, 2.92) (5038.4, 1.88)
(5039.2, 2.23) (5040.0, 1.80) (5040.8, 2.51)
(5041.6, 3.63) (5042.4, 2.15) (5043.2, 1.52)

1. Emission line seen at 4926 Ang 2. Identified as C III]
